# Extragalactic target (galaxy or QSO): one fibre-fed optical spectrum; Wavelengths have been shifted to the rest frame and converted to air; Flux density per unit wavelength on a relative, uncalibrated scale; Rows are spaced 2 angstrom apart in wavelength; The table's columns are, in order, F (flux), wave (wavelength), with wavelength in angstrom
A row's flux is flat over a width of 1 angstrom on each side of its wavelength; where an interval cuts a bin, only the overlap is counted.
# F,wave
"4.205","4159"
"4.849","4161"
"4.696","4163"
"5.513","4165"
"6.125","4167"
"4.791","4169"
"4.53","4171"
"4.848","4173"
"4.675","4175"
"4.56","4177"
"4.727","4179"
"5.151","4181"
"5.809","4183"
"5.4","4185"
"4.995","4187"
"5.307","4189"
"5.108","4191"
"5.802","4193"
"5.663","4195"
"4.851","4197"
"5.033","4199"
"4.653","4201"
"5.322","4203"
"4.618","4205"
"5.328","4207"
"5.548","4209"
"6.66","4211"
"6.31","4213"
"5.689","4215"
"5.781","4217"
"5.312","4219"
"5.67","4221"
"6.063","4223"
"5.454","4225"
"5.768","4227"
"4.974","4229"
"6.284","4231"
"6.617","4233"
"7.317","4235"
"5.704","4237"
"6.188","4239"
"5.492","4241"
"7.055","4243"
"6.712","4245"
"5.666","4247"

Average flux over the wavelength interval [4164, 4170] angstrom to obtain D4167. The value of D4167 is 5.48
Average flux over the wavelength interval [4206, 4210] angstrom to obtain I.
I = 5.44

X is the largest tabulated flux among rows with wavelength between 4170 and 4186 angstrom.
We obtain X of 5.809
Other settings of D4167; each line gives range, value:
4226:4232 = 5.68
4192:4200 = 5.34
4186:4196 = 5.38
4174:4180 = 4.65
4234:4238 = 6.51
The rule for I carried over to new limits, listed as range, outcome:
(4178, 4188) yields 5.22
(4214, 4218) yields 5.73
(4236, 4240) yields 5.95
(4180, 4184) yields 5.48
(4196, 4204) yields 4.96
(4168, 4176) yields 4.71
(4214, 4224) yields 5.7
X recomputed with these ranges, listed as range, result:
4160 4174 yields 6.125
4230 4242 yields 7.317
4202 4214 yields 6.66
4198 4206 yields 5.322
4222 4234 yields 6.617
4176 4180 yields 4.727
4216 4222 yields 5.781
